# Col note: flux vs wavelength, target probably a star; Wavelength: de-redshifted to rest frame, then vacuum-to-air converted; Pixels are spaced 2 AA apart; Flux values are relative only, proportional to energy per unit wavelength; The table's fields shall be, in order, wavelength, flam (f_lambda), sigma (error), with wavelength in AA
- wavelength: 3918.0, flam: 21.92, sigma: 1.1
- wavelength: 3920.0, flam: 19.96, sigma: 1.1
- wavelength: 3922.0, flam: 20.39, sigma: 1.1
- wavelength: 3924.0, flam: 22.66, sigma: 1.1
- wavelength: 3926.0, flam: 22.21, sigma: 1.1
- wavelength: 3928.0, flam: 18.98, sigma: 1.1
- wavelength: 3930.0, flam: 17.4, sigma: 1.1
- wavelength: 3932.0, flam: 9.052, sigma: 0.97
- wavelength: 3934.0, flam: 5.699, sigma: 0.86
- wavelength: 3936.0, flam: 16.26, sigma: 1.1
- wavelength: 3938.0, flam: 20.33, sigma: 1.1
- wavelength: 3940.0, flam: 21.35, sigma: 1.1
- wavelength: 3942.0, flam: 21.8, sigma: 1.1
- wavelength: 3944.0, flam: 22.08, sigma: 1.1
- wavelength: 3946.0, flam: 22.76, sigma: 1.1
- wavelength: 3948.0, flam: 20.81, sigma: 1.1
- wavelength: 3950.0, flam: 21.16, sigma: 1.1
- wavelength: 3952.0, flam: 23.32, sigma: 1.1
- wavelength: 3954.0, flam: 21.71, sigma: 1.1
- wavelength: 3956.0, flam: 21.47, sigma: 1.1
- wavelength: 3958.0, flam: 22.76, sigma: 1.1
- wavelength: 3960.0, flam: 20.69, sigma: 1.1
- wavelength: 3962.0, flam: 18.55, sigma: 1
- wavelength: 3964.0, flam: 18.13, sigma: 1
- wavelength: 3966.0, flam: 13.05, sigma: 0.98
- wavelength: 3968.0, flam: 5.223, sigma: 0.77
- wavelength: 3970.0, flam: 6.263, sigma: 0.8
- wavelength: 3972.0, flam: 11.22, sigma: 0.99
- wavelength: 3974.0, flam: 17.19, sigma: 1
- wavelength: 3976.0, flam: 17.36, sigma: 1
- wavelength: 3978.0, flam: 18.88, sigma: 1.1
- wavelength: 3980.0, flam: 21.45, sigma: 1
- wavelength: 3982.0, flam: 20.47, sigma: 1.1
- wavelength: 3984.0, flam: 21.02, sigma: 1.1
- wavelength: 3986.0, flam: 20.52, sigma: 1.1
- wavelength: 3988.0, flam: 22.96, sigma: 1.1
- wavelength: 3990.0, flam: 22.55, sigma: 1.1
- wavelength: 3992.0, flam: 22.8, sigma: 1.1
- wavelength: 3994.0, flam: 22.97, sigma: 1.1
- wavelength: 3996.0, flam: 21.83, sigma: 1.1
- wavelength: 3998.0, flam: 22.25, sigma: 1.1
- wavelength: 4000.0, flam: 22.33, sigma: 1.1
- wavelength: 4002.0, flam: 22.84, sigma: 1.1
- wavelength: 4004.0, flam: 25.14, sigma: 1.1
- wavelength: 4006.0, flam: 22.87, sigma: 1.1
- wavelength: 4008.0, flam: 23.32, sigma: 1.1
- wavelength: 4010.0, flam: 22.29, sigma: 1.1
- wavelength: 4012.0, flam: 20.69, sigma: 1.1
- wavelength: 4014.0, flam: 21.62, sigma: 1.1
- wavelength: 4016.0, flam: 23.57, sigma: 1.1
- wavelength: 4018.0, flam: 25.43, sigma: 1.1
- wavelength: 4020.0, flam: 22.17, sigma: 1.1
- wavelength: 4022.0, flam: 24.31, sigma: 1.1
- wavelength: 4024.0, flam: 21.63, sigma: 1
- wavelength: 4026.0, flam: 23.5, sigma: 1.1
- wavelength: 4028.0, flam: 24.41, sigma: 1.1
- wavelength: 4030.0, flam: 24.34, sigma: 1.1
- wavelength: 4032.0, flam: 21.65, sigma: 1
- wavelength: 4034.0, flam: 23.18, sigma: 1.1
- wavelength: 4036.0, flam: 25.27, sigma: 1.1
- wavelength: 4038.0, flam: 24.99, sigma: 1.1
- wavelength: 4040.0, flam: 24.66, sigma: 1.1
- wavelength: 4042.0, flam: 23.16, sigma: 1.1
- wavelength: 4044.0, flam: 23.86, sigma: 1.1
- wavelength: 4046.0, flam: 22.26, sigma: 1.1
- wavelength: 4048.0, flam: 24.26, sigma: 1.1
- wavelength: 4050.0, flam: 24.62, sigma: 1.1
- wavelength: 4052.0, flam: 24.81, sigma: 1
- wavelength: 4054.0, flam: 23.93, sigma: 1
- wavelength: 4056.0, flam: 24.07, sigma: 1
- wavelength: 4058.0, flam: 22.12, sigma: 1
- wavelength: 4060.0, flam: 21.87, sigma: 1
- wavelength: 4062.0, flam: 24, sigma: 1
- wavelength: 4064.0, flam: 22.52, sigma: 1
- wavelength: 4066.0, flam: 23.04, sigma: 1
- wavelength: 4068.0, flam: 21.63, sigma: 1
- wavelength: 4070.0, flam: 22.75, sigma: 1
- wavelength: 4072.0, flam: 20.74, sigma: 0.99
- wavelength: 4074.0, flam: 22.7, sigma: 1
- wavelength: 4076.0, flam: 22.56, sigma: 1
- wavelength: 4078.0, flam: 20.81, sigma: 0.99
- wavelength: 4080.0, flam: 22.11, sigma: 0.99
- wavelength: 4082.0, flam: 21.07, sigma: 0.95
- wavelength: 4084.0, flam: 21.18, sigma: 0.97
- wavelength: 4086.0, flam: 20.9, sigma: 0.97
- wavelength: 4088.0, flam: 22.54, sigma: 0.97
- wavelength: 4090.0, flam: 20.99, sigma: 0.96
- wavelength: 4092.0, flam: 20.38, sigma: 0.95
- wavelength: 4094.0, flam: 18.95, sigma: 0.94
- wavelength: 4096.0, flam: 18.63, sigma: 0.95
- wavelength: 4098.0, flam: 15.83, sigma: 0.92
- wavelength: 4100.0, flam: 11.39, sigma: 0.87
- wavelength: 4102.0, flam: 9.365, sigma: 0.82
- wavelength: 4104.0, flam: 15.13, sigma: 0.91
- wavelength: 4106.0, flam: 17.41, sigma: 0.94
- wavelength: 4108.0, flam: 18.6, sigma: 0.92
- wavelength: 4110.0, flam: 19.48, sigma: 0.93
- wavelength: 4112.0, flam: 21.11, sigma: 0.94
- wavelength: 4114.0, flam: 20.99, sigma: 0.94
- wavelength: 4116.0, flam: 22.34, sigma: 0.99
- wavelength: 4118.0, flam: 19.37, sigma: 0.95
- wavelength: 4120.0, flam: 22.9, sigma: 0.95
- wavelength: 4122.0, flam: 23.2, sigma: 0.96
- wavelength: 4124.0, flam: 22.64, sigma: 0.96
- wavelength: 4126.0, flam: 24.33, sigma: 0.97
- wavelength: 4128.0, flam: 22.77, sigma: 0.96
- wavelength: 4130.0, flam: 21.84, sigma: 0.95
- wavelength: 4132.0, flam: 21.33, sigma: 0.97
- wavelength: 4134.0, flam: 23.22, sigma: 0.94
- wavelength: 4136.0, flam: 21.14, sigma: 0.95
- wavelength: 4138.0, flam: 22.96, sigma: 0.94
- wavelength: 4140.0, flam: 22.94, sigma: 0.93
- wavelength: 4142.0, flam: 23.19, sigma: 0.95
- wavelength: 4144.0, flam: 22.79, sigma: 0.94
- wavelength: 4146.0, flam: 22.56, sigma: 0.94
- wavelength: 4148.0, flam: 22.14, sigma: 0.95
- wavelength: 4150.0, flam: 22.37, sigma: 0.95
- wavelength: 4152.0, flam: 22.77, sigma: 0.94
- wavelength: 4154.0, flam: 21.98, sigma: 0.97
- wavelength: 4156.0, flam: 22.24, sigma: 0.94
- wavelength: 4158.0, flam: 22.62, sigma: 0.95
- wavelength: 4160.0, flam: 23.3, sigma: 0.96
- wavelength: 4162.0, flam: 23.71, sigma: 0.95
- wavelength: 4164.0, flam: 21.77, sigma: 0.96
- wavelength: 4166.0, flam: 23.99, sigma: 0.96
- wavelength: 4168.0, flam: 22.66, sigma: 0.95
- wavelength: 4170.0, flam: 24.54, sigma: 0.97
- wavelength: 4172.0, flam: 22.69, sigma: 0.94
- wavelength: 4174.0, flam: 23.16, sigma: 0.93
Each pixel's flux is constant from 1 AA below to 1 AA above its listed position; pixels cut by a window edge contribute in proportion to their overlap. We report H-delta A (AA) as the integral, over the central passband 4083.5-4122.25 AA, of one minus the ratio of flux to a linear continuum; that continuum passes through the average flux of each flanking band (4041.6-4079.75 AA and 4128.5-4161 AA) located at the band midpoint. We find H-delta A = 6.4 AA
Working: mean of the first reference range 22.9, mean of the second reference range 22.5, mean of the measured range 18.9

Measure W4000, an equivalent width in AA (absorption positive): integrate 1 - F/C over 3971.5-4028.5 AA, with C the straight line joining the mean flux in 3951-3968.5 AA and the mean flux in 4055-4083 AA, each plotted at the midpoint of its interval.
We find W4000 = -4.9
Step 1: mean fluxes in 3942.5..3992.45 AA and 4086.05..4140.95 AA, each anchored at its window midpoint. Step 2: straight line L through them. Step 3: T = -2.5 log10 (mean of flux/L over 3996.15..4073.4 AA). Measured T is -0.19 mag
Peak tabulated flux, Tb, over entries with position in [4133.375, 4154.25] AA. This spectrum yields 23.22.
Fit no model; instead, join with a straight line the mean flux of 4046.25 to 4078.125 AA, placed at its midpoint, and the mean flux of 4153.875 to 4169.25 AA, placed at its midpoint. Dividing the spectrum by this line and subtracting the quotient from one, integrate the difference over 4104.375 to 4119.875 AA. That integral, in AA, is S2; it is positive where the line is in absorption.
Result 2.0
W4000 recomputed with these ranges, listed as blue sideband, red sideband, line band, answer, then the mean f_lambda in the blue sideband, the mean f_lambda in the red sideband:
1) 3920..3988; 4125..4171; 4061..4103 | 2.0 AA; 18.3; 22.7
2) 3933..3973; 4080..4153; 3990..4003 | -2.8 AA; 17.7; 20.6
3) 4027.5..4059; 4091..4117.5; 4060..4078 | -1.0 AA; 23.8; 17.7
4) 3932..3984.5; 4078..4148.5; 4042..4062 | -4.2 AA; 17.9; 20.5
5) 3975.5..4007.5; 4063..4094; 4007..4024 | -0.8 AA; 21.9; 21.6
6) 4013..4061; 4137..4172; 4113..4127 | 0.5 AA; 23.6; 22.9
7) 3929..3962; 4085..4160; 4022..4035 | -2.1 AA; 19.3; 20.7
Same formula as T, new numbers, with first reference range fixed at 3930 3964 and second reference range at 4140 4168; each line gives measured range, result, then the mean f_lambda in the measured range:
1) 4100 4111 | 0.37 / 15.6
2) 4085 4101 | 0.16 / 18.7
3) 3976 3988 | -0.03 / 20.4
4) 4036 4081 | -0.10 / 23.1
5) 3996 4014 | -0.12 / 22.6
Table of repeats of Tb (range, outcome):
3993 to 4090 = 25.43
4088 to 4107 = 22.54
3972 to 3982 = 21.45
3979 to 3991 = 22.96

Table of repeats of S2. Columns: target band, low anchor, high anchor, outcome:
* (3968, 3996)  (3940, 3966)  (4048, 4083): 3.82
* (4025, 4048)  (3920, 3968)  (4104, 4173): -3.75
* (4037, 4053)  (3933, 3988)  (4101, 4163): -3.44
